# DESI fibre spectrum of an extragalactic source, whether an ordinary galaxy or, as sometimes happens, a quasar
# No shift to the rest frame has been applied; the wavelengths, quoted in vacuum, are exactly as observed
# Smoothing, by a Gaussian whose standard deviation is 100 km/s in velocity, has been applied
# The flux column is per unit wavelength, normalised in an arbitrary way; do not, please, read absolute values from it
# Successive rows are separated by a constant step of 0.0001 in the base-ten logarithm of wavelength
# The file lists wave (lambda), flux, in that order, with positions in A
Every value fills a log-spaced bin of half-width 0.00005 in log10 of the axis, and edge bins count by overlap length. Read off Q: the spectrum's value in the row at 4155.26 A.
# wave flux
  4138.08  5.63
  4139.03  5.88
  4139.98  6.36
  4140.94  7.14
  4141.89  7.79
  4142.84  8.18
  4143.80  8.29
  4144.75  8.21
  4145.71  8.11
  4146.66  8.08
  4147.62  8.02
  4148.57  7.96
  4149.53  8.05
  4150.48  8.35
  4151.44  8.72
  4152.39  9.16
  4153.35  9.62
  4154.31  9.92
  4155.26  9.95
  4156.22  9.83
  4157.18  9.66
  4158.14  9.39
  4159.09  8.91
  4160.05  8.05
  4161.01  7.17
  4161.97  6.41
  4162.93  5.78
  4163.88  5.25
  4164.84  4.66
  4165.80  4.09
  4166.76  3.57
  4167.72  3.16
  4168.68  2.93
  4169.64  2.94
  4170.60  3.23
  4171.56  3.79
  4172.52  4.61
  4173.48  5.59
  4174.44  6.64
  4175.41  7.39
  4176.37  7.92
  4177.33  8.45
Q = 9.95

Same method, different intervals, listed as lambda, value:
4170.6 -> 3.23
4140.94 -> 7.14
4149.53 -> 8.05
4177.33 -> 8.45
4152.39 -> 9.16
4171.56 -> 3.79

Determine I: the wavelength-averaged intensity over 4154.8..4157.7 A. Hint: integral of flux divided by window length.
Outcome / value 9.78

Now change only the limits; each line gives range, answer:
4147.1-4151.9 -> 8.21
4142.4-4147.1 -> 8.17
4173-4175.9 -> 6.53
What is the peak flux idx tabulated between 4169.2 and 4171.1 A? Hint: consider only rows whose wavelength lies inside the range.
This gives 3.23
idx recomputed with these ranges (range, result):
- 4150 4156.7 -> 9.95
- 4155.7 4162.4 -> 9.83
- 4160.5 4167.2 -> 7.17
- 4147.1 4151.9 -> 8.72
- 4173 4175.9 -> 7.39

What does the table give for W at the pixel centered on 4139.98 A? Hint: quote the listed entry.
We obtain 6.36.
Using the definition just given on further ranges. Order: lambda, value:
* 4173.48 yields 5.59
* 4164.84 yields 4.66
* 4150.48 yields 8.35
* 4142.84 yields 8.18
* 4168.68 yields 2.93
